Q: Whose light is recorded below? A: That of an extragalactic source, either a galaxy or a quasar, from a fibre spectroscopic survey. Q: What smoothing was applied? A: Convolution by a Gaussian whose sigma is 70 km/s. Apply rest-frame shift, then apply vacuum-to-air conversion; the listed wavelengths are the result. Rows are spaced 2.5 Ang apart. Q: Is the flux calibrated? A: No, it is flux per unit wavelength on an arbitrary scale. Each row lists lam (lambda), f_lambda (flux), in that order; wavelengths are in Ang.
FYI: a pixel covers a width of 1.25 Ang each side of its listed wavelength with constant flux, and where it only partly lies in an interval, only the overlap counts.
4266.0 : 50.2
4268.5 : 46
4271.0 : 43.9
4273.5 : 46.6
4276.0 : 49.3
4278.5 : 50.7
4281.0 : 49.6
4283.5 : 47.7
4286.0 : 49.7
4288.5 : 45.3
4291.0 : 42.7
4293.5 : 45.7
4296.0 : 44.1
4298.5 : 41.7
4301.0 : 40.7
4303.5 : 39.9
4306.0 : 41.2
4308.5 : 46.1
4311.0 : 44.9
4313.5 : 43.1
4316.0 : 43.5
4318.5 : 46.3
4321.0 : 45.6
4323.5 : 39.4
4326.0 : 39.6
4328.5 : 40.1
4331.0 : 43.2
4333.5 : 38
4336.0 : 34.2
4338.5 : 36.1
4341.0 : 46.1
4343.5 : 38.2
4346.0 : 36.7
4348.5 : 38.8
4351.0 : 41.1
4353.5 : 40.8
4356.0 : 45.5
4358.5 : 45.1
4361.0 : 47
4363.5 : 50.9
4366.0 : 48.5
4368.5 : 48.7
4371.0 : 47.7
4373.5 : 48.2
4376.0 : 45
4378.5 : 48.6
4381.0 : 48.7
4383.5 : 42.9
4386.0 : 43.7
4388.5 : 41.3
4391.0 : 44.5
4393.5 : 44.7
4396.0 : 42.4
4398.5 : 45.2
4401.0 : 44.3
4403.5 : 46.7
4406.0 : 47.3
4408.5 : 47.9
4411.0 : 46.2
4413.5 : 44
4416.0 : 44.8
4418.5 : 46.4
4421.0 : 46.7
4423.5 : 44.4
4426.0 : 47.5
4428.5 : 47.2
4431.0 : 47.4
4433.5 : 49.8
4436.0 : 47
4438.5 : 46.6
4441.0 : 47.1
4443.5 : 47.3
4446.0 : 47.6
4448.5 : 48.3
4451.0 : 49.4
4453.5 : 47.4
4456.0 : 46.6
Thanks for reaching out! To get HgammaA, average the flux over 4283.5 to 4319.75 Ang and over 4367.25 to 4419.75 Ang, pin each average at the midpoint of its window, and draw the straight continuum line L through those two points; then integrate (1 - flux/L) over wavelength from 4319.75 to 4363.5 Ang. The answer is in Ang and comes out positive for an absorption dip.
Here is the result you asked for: 3.5 Ang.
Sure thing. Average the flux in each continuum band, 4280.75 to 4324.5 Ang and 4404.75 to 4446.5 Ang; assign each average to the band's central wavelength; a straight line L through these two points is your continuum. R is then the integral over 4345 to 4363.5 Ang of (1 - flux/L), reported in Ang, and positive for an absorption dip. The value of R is 1.01 Ang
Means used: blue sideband 44.2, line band 42.8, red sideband 46.8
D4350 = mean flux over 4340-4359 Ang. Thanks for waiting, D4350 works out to 41.3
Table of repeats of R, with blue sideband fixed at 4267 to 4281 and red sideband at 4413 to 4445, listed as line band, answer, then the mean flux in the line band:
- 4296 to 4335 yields 4.20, 42.2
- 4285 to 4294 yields 0.33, 45.8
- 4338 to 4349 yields 1.81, 39.4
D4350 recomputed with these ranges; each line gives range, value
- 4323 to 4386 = 43.2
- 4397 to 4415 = 45.9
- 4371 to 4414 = 45.5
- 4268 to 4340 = 43.6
